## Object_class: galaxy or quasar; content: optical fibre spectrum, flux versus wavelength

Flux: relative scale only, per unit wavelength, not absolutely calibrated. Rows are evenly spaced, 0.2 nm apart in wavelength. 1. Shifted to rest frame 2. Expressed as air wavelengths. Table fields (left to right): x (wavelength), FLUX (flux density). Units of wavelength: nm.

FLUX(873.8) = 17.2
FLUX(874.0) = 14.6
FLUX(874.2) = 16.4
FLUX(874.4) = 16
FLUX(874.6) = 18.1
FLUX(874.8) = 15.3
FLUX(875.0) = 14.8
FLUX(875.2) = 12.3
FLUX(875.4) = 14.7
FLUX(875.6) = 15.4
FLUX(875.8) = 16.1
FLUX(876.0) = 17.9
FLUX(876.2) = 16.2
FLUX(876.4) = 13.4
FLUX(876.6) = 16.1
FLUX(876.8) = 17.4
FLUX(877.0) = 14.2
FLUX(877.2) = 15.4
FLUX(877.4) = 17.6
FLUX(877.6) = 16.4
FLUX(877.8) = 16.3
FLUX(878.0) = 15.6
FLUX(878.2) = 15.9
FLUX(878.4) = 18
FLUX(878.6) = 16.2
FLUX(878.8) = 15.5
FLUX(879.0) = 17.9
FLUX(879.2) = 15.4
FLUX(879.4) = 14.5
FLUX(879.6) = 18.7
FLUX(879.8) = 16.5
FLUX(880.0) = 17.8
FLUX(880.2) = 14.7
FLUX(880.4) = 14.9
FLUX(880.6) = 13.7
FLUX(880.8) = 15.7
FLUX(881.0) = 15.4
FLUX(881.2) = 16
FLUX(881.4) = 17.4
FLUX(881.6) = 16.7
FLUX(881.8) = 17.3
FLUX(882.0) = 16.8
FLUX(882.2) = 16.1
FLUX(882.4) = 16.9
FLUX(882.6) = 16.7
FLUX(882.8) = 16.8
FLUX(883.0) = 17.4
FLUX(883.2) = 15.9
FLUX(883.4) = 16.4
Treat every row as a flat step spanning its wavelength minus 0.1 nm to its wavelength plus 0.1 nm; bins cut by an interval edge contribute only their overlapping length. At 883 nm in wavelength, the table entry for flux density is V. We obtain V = 17.4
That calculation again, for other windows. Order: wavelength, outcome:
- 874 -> 14.6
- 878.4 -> 18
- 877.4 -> 17.6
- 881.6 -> 16.7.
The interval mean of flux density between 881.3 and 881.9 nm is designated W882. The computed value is 17.1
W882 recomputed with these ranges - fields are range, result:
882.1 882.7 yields 16.6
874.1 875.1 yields 16.1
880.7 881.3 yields 15.7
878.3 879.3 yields 16.6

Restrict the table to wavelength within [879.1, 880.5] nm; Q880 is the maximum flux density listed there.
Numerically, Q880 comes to 18.7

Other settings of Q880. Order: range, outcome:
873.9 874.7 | 18.1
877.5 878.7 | 18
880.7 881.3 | 16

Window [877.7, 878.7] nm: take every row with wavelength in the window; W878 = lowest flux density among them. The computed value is 15.6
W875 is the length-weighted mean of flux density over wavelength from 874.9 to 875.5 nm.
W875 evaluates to 13.9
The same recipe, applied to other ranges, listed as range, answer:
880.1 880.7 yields 14.4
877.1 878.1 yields 16.3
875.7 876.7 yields 15.9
